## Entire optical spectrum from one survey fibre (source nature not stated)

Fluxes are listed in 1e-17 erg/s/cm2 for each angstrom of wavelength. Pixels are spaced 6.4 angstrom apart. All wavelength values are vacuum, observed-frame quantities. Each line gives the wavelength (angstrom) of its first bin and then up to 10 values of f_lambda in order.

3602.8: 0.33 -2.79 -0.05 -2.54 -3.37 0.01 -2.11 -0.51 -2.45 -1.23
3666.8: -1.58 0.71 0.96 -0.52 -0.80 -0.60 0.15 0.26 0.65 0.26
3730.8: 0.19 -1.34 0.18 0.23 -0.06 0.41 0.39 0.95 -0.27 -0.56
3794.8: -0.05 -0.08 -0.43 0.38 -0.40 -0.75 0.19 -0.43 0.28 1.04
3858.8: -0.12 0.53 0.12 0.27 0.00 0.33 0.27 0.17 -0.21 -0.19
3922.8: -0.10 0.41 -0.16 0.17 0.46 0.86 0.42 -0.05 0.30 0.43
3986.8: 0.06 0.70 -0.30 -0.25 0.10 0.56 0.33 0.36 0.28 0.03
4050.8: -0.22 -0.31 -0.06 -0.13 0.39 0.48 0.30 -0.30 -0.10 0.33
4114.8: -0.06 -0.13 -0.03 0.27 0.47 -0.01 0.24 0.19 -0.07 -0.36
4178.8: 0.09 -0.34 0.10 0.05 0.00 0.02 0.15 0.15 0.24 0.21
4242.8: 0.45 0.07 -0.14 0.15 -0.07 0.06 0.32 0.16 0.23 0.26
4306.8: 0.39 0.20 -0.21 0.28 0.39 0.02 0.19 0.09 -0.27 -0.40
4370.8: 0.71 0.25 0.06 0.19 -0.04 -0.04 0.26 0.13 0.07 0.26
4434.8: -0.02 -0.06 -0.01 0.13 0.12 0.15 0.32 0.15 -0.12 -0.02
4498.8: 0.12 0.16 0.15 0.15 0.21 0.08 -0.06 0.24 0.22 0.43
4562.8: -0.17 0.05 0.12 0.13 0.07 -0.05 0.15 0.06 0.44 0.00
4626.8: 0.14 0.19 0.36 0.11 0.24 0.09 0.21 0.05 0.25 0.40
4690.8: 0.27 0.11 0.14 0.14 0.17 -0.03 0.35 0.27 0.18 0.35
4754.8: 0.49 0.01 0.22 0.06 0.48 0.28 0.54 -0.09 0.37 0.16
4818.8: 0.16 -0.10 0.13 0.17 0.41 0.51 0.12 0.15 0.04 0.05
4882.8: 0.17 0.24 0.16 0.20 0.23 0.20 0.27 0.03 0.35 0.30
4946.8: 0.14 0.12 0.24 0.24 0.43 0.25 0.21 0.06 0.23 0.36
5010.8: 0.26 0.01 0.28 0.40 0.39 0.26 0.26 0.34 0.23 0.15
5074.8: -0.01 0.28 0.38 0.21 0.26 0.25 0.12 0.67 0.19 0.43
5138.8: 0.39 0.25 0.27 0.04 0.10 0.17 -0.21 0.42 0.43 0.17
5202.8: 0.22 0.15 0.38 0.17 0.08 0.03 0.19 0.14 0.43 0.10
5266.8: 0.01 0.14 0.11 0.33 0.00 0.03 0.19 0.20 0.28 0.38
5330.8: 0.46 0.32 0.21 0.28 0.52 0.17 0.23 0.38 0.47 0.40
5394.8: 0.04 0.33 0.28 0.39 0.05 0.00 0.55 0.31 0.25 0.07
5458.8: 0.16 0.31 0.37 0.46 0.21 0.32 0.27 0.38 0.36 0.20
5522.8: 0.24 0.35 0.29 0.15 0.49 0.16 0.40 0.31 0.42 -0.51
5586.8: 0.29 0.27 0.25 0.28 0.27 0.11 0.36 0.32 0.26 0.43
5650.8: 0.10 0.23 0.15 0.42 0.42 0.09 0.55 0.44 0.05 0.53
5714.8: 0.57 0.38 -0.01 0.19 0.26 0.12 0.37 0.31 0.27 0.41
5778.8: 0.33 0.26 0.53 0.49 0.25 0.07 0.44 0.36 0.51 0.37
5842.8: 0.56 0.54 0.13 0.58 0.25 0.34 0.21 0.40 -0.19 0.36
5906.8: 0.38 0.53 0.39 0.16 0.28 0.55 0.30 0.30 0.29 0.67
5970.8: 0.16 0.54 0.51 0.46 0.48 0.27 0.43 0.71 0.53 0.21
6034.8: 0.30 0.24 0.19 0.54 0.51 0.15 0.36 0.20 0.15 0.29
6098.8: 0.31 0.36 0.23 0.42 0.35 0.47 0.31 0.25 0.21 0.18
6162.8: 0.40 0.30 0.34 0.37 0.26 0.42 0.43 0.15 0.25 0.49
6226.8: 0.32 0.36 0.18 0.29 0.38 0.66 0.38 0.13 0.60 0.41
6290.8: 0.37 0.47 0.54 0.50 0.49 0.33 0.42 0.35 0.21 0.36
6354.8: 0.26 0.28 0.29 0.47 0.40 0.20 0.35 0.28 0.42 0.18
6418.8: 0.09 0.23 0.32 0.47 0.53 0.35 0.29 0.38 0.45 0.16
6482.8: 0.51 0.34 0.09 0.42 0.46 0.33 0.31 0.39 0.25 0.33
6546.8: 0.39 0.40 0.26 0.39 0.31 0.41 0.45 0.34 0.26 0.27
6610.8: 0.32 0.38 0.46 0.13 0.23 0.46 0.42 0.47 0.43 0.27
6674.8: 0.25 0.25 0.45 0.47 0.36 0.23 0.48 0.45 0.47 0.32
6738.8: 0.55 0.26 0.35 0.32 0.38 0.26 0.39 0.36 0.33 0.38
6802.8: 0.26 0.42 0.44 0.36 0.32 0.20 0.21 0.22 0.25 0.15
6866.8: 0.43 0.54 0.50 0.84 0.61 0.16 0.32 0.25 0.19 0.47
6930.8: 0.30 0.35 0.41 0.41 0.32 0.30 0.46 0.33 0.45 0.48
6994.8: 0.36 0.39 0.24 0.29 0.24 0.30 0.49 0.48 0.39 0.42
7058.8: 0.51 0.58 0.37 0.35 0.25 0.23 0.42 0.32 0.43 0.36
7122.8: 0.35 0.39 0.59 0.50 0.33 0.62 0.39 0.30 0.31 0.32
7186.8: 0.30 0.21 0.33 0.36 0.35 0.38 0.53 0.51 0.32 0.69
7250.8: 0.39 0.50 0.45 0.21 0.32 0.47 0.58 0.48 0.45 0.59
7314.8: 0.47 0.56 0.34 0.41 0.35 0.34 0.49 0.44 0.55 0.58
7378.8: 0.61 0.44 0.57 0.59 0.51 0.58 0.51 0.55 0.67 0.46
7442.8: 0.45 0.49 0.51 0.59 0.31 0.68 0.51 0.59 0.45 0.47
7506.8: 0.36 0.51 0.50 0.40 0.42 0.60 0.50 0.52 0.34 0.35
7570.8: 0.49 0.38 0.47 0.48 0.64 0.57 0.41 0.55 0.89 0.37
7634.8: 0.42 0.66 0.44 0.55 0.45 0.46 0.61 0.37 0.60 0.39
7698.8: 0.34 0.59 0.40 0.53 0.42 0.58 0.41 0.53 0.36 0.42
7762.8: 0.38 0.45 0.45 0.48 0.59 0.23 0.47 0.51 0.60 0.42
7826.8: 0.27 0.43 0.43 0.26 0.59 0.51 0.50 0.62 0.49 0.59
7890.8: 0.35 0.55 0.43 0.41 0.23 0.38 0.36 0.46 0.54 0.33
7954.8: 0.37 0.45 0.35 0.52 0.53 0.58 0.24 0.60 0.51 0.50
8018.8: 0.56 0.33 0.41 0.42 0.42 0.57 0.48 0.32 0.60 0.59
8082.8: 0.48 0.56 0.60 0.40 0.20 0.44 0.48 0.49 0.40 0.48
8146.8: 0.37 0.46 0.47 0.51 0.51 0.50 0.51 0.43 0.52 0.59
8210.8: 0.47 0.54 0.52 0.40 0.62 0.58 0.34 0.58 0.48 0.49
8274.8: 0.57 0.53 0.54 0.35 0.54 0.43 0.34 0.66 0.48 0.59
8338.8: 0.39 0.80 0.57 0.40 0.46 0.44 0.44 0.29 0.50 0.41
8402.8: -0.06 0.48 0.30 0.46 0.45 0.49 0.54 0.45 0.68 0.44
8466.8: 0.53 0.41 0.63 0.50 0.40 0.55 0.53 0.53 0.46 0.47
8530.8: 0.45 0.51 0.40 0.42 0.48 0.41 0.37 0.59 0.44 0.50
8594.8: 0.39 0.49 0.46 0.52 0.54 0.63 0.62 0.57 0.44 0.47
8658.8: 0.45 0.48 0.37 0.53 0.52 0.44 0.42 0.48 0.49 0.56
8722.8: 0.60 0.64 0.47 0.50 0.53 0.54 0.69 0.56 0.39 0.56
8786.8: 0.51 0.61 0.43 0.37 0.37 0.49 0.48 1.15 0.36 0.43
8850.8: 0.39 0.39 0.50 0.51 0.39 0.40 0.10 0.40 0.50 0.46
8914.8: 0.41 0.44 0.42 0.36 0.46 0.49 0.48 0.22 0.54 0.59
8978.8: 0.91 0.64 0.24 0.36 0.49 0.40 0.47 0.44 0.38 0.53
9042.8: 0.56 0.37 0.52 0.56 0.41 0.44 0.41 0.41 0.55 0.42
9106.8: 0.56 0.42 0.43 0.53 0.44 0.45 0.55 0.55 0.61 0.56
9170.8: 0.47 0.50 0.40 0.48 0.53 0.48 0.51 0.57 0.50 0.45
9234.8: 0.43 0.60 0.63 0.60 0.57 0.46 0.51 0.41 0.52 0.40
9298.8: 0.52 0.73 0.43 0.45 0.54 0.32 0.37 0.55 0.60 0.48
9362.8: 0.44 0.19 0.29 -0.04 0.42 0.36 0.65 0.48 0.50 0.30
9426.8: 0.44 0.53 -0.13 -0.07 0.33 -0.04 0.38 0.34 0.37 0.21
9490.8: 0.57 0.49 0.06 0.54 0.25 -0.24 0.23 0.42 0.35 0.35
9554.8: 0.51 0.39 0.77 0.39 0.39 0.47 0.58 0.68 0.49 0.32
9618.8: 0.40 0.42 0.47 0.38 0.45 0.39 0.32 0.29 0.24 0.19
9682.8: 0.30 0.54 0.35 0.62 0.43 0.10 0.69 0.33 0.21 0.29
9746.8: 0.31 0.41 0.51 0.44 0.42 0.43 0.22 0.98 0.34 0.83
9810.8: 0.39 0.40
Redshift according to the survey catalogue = 0.85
